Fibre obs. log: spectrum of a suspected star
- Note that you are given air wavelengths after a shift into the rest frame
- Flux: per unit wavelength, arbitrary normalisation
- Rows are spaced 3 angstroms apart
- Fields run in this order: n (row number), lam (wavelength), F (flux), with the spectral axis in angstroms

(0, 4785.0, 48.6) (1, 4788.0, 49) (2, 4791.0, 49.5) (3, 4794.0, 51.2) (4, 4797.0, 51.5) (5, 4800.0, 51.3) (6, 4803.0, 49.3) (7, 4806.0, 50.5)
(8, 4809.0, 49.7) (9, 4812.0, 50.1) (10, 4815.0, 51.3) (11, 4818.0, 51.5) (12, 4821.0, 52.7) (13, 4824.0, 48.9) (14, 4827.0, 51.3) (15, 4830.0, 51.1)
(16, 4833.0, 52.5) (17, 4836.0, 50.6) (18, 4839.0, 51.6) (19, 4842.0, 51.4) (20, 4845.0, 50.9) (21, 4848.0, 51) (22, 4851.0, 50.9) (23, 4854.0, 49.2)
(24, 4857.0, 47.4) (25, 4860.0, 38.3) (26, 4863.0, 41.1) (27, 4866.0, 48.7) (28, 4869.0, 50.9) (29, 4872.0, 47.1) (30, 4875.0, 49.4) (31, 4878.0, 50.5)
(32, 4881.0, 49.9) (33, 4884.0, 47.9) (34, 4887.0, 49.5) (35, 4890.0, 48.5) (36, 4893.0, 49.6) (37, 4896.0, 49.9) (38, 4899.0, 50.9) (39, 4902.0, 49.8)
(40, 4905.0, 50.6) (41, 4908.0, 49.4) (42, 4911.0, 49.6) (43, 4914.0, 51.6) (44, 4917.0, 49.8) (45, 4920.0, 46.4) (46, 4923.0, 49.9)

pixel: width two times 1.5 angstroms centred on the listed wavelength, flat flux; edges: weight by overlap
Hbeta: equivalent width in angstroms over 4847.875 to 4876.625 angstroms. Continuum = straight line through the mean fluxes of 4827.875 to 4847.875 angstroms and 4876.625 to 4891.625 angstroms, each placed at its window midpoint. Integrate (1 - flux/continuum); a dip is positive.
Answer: 1.7 angstroms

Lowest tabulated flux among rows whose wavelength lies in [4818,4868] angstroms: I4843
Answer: 38.3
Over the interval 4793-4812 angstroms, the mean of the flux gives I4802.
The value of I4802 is 50.5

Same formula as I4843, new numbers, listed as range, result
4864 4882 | 47.1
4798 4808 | 49.3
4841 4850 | 50.9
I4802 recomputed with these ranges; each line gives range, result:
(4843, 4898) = 48.4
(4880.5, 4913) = 49.6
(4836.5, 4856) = 50.7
